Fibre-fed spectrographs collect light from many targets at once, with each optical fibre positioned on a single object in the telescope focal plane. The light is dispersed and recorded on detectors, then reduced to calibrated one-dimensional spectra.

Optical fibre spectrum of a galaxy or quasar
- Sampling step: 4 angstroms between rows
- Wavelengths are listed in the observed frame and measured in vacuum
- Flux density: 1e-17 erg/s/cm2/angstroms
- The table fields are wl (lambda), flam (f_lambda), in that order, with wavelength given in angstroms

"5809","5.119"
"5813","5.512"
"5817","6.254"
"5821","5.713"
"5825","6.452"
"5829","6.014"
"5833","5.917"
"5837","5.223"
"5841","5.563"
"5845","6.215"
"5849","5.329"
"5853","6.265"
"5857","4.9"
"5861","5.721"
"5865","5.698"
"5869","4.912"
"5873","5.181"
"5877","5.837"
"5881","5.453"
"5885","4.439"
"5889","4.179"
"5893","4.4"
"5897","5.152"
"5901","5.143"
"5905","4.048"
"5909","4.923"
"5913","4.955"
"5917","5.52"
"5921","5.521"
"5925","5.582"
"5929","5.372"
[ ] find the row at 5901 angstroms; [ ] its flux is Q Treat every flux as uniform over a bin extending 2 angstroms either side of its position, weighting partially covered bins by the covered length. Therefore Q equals 5.143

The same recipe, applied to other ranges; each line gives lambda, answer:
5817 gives 6.254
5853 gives 6.265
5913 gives 4.955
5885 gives 4.439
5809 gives 5.119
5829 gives 6.014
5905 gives 4.048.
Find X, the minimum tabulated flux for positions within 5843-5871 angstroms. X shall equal 4.9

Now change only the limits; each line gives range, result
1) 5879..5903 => 4.179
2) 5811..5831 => 5.512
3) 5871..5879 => 5.181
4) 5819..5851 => 5.223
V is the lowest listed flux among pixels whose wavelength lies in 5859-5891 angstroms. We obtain 4.179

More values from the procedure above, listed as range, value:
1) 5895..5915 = 4.048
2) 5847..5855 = 5.329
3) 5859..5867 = 5.698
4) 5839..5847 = 5.563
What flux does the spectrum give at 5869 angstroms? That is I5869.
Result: 4.912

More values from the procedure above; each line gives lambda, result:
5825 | 6.452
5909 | 4.923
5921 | 5.521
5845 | 6.215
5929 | 5.372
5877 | 5.837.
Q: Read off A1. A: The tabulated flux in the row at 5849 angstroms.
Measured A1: 5.329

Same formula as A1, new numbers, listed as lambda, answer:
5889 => 4.179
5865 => 5.698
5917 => 5.52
